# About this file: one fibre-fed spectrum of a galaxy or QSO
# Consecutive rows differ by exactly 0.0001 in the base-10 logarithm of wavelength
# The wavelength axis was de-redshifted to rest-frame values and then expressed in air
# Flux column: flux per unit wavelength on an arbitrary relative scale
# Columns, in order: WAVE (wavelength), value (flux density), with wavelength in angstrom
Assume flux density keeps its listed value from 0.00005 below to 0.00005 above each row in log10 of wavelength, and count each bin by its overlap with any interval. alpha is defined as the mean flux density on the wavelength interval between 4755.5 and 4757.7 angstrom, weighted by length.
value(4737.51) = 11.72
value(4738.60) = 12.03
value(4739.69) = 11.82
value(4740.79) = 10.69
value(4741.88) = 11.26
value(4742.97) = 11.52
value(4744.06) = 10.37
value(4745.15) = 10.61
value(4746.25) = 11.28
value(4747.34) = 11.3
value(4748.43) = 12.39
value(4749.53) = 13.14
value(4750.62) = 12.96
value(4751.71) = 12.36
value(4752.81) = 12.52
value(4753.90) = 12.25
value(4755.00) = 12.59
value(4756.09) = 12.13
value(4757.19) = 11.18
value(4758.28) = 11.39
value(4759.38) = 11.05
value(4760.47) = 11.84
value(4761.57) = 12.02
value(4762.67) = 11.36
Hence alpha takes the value 11.7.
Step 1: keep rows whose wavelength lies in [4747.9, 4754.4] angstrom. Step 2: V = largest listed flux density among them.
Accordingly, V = 13.14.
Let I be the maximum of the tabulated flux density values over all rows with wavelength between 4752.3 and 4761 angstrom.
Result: 12.59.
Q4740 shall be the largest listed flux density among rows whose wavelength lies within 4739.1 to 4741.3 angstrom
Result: 11.82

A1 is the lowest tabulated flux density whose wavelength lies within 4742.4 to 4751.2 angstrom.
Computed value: 10.37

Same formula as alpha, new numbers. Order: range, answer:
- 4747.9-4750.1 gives 12.8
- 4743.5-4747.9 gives 10.9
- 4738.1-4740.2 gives 11.9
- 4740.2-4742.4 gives 11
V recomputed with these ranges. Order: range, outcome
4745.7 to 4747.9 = 11.3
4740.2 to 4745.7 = 11.52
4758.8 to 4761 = 11.84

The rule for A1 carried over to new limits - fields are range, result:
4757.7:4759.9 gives 11.05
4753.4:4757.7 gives 11.18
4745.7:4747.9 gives 11.28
